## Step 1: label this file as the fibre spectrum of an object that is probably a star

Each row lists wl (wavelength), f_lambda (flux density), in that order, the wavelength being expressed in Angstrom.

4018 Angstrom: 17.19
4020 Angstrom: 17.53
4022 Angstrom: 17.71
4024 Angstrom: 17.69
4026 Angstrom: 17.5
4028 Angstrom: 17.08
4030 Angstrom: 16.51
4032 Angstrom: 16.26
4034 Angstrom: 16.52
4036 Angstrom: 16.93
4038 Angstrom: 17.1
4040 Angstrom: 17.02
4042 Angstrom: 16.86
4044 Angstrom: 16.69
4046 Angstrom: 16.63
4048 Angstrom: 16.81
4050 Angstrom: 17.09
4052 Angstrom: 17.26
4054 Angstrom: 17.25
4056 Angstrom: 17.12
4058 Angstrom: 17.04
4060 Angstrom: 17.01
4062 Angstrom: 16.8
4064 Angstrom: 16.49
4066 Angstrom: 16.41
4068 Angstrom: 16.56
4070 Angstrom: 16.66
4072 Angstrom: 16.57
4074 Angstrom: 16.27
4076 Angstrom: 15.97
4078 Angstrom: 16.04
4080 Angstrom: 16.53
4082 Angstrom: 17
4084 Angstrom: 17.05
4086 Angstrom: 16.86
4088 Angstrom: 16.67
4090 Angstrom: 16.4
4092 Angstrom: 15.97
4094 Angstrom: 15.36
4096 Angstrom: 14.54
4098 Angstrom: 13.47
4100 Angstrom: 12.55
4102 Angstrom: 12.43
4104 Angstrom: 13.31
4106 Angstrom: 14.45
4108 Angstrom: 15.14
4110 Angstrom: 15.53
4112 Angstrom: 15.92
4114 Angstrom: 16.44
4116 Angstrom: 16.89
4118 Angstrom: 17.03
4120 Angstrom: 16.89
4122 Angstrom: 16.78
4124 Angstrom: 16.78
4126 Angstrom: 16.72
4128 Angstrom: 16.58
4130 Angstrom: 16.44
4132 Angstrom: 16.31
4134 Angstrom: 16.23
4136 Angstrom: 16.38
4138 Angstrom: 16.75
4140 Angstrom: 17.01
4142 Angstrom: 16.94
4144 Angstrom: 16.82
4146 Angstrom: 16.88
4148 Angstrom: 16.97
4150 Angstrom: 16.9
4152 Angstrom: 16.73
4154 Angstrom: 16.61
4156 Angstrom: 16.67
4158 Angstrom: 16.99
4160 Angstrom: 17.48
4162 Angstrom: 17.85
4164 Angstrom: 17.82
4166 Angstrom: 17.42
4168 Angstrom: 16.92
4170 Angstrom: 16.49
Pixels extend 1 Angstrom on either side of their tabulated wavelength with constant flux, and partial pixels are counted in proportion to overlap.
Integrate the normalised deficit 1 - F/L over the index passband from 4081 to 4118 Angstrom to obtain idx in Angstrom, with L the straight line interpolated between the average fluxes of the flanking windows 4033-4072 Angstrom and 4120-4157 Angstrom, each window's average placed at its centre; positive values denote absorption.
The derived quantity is 3.1 Angstrom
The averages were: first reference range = 16.8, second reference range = 16.7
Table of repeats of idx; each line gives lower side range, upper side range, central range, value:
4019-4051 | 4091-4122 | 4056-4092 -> -1.4 Angstrom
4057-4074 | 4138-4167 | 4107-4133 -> 0.8 Angstrom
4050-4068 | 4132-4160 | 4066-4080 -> 0.4 Angstrom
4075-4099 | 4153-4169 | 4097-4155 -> 2.3 Angstrom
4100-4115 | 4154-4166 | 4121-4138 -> -0.9 Angstrom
